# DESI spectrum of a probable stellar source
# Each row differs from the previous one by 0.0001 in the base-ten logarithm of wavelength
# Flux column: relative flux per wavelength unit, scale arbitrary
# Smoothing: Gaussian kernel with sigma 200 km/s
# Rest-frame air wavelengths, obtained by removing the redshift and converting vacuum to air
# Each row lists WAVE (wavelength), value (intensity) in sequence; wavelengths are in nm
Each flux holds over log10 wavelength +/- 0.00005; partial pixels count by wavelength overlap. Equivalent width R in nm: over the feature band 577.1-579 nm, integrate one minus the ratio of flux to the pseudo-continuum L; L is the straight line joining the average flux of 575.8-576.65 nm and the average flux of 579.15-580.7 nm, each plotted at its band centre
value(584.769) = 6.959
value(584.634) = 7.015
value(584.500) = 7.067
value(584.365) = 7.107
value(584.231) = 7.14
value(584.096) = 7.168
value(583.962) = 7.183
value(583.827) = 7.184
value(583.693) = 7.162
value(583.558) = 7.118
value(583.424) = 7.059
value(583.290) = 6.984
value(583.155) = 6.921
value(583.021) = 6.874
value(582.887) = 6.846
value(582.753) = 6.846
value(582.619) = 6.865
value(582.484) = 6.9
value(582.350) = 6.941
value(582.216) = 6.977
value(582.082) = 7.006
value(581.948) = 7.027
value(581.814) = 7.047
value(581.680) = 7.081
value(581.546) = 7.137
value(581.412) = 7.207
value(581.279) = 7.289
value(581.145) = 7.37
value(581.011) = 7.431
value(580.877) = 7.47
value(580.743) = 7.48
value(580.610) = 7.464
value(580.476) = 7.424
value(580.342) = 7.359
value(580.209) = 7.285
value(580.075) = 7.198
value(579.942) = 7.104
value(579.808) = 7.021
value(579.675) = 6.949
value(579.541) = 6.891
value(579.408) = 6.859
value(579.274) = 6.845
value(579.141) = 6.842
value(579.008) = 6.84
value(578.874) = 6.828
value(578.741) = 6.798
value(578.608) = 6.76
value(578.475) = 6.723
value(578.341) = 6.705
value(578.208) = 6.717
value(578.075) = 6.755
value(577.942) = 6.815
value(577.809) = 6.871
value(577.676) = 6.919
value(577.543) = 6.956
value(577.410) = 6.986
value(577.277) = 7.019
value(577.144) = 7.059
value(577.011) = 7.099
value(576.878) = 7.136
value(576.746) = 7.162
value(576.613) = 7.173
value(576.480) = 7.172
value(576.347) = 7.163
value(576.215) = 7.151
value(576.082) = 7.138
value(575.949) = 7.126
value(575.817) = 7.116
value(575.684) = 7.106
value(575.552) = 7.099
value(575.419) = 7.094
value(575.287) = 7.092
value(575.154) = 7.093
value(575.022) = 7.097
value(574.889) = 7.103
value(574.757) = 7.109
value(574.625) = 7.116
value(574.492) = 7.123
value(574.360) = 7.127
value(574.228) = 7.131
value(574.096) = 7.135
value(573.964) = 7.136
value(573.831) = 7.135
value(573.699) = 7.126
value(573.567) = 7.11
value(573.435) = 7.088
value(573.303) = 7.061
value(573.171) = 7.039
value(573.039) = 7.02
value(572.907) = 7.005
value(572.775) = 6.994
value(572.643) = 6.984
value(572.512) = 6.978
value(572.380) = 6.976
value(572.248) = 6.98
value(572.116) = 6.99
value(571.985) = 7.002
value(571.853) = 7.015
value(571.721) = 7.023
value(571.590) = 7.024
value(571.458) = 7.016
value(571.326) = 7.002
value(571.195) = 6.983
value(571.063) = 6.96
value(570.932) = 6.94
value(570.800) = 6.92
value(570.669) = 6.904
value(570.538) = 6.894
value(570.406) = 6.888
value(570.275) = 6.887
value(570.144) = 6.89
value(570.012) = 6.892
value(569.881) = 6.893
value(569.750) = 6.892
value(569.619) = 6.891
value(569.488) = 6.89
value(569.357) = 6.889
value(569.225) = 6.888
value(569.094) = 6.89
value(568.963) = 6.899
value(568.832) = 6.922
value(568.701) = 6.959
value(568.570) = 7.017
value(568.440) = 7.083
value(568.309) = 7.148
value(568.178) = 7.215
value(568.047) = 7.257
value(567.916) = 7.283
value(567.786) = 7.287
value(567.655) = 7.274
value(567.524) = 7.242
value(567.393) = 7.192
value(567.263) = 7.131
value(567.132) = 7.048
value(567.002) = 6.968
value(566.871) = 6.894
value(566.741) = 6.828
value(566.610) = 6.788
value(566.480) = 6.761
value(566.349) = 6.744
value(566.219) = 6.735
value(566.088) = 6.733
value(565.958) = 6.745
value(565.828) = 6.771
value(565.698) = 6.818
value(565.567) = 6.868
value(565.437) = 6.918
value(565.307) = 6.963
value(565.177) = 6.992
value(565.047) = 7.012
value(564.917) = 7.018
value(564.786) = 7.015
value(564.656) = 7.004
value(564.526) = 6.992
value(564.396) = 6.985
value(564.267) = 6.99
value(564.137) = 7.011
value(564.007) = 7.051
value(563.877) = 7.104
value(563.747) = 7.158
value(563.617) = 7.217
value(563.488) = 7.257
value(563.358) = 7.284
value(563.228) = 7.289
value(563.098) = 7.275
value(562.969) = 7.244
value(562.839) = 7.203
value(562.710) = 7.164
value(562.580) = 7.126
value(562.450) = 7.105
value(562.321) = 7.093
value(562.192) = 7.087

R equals 0.08 nm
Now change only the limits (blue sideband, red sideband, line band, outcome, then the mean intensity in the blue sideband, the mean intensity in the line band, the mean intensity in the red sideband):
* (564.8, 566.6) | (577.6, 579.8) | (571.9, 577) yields -0.190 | 6.85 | 7.09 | 6.83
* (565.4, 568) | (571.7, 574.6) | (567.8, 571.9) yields 0.013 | 6.95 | 6.98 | 7.05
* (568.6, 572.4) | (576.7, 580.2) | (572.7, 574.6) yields -0.043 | 6.94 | 7.09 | 6.92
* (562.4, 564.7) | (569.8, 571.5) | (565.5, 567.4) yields 0.052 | 7.14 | 6.86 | 6.93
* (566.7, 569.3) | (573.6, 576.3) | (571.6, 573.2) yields 0.023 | 7.07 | 7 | 7.12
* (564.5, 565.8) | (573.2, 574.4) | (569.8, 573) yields 0.049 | 6.95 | 6.96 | 7.11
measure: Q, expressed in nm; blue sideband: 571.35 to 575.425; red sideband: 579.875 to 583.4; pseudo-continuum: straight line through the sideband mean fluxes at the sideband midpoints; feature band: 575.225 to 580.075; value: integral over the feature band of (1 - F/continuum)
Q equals 0.08 nm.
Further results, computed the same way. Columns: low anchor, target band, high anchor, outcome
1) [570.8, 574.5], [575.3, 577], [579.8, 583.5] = -0.015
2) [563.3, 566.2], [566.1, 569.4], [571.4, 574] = -0.002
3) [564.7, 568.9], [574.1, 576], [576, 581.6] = -0.019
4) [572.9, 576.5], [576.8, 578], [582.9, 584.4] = 0.019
